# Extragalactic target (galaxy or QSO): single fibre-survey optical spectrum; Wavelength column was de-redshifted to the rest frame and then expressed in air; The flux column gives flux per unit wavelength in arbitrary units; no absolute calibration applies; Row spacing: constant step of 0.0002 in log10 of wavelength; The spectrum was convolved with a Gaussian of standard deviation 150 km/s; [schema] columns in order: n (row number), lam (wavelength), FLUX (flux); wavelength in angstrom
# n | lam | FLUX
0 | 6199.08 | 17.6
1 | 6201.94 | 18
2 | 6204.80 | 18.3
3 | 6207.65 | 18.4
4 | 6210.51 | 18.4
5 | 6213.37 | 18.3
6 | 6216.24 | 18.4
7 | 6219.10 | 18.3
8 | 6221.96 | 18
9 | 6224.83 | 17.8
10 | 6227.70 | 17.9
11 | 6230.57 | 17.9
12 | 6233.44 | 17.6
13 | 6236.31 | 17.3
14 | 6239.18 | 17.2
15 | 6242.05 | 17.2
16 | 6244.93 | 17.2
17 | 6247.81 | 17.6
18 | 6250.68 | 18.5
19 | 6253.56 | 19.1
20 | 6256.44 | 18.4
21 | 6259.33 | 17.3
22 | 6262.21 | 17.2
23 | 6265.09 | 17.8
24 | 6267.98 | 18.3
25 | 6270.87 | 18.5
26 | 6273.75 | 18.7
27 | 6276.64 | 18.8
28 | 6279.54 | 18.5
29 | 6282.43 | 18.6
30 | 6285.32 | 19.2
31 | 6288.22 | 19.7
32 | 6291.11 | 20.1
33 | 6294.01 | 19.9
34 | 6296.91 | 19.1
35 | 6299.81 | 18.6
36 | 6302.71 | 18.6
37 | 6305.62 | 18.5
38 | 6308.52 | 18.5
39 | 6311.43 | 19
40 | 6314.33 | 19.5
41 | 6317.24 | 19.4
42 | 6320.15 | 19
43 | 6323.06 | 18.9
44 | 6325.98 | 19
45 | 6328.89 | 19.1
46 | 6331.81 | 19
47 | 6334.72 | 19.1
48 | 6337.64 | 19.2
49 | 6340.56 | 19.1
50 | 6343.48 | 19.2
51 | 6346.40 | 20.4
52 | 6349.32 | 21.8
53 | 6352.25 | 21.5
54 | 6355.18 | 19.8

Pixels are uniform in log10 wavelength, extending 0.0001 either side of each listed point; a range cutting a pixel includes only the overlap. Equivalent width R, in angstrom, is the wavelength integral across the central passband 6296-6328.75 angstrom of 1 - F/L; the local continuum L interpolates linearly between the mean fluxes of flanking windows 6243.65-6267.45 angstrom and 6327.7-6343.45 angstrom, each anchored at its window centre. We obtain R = -0.3 angstrom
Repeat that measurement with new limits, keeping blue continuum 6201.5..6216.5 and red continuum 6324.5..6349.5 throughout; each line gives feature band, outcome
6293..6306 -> 0.1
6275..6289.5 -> 0.0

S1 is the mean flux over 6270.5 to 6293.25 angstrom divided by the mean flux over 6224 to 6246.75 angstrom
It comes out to 1.09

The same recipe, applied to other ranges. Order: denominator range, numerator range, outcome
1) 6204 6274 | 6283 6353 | 1.08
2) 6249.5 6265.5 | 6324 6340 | 1.06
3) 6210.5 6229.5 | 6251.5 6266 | 0.99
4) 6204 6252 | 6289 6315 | 1.07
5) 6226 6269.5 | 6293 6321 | 1.07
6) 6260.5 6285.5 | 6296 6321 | 1.03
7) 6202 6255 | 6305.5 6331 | 1.06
